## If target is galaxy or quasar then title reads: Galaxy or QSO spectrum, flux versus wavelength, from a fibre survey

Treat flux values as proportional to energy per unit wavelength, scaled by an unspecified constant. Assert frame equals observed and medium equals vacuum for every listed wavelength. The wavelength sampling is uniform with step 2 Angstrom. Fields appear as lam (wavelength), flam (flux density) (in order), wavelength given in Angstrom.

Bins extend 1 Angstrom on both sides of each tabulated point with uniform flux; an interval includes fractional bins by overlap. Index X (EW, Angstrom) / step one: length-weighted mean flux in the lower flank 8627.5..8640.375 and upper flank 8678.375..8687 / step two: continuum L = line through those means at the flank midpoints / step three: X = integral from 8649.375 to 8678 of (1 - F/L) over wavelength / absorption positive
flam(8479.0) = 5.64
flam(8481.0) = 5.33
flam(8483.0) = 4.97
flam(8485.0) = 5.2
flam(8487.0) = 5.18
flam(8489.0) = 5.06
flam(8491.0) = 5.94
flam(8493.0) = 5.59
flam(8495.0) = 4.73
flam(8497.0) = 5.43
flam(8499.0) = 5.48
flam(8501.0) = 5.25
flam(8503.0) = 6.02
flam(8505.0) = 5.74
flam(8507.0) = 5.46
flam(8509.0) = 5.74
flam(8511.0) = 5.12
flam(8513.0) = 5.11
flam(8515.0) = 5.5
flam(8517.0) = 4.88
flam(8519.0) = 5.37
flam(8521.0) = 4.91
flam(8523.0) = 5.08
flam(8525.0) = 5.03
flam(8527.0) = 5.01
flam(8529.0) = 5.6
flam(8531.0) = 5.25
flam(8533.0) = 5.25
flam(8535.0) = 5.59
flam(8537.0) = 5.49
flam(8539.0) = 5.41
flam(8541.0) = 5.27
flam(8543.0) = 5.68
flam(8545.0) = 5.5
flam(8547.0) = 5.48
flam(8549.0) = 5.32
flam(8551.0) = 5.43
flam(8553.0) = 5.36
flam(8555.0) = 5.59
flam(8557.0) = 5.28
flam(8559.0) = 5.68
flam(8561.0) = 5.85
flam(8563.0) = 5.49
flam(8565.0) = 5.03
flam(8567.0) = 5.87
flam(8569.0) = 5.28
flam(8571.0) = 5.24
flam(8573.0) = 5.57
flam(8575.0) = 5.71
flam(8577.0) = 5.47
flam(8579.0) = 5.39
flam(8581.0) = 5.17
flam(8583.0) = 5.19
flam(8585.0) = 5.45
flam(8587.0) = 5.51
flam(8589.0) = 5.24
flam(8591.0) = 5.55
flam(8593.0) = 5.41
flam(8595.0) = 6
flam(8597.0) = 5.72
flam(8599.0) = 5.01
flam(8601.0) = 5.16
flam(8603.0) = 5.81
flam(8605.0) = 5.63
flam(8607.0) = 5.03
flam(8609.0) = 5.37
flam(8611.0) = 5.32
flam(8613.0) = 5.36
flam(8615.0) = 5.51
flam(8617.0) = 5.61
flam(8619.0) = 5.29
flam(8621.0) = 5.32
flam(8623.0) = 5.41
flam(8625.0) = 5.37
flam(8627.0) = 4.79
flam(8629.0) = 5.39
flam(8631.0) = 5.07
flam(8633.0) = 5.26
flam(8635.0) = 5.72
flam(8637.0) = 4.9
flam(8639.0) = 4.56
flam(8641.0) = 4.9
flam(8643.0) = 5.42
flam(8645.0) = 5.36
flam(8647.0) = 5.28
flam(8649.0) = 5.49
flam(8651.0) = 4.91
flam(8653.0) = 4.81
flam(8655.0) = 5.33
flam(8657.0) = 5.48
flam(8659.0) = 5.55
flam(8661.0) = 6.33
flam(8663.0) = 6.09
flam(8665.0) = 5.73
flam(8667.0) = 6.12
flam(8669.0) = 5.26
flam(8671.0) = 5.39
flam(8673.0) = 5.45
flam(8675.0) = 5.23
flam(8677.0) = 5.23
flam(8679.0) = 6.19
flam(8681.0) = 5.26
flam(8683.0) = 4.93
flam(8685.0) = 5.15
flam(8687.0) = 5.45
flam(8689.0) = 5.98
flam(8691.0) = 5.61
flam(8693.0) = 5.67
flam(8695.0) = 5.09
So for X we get -1.2 Angstrom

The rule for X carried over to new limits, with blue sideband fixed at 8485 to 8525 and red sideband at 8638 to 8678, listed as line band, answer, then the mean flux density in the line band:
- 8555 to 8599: -0.9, 5.47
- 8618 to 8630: 0.3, 5.26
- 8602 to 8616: -0.1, 5.43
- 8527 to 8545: -0.2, 5.42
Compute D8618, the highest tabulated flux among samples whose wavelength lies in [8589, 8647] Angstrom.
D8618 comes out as 6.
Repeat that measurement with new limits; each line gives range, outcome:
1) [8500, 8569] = 6.02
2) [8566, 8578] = 5.87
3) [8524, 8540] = 5.6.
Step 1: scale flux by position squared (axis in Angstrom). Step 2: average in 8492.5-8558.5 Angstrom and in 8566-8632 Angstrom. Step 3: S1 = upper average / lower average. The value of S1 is 1.0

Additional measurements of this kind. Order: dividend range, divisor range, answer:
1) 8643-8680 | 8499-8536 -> 1.07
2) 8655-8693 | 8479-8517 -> 1.08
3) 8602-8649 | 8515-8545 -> 1.02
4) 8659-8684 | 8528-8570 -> 1.05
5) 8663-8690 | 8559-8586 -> 1.04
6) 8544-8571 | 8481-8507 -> 1.03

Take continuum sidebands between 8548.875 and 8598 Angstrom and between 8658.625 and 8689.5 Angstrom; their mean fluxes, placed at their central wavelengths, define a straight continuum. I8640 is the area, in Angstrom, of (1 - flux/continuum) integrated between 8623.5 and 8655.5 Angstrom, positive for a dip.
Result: 2.2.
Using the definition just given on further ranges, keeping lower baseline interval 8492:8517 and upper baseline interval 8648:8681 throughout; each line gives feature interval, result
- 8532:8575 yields -0.16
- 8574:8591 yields 0.21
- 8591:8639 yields 1.19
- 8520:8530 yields 0.55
